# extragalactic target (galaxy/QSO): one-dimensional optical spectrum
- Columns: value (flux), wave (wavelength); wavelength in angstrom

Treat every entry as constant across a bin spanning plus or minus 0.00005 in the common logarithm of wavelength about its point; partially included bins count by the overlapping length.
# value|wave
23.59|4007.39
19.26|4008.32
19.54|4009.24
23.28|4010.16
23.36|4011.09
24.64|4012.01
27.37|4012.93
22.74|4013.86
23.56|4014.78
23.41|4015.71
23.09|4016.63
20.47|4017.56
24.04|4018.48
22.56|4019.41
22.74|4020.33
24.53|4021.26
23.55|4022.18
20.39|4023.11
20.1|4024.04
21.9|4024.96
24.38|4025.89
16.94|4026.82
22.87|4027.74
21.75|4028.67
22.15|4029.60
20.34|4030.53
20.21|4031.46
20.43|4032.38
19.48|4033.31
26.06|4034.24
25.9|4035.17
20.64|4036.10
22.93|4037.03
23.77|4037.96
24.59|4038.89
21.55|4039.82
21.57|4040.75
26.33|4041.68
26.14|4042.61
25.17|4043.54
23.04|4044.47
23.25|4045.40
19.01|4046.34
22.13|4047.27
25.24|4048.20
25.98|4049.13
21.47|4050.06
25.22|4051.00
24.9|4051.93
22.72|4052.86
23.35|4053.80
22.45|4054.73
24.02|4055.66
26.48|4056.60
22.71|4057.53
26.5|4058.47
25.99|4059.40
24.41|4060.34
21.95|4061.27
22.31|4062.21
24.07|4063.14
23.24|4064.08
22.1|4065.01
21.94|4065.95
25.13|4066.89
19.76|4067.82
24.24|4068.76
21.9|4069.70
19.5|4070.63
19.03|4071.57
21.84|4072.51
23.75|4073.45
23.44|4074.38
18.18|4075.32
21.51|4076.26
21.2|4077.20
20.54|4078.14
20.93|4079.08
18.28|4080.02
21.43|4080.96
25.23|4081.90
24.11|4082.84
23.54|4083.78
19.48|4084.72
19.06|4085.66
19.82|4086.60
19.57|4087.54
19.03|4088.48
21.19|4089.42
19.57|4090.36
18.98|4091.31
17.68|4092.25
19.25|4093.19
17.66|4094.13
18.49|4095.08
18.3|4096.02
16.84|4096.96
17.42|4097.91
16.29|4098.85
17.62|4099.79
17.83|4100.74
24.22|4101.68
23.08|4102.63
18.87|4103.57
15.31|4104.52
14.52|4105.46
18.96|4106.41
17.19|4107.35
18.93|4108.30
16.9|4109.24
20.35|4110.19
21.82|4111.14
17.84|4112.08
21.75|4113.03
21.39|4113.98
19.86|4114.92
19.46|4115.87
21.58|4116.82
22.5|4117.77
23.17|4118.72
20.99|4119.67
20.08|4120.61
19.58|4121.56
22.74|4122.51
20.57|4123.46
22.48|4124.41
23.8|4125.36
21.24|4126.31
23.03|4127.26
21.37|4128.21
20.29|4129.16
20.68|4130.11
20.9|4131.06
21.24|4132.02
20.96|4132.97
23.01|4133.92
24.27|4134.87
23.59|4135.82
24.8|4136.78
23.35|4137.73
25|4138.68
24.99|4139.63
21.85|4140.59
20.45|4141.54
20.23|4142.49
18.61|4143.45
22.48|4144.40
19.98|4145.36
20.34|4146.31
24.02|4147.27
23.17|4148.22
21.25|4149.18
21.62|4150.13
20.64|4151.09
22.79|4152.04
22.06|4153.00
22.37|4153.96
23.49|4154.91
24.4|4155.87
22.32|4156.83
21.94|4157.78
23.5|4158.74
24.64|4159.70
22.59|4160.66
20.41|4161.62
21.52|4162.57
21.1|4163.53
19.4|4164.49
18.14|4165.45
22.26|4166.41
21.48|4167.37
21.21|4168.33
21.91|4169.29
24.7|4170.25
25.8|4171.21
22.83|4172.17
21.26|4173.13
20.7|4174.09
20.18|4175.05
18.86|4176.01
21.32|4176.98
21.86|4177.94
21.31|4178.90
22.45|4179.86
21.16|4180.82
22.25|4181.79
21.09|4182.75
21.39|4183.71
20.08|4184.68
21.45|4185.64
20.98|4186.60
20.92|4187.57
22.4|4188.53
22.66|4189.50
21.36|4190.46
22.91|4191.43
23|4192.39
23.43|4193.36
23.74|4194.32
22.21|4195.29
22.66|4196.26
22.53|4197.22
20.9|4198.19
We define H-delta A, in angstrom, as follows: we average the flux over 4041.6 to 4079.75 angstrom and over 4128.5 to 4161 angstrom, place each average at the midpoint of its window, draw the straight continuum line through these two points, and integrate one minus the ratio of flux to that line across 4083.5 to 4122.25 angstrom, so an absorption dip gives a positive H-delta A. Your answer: 5.5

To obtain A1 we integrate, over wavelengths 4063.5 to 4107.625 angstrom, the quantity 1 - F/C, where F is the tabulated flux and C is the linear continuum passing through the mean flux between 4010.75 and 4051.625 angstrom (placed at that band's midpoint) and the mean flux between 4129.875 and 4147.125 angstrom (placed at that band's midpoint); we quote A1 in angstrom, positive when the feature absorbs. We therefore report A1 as 4.56 angstrom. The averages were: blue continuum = 22.9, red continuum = 22.1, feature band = 20.2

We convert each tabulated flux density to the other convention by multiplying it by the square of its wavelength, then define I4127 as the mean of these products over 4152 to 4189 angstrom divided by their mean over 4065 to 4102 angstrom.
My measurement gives 1.12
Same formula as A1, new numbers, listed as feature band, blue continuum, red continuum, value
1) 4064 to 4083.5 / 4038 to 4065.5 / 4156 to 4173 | 1.4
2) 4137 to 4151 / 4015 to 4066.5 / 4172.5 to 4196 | 0.0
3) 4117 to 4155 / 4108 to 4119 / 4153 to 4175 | -1.4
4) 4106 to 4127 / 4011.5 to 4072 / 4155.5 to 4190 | 1.5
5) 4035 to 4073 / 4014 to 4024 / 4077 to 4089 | -2.6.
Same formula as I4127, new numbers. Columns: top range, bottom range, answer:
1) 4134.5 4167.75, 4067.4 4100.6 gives 1.14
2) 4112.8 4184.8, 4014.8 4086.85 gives 1.01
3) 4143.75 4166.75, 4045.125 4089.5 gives 1.02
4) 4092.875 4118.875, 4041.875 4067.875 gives 0.83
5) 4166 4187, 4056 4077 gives 1.01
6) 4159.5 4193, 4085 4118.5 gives 1.17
